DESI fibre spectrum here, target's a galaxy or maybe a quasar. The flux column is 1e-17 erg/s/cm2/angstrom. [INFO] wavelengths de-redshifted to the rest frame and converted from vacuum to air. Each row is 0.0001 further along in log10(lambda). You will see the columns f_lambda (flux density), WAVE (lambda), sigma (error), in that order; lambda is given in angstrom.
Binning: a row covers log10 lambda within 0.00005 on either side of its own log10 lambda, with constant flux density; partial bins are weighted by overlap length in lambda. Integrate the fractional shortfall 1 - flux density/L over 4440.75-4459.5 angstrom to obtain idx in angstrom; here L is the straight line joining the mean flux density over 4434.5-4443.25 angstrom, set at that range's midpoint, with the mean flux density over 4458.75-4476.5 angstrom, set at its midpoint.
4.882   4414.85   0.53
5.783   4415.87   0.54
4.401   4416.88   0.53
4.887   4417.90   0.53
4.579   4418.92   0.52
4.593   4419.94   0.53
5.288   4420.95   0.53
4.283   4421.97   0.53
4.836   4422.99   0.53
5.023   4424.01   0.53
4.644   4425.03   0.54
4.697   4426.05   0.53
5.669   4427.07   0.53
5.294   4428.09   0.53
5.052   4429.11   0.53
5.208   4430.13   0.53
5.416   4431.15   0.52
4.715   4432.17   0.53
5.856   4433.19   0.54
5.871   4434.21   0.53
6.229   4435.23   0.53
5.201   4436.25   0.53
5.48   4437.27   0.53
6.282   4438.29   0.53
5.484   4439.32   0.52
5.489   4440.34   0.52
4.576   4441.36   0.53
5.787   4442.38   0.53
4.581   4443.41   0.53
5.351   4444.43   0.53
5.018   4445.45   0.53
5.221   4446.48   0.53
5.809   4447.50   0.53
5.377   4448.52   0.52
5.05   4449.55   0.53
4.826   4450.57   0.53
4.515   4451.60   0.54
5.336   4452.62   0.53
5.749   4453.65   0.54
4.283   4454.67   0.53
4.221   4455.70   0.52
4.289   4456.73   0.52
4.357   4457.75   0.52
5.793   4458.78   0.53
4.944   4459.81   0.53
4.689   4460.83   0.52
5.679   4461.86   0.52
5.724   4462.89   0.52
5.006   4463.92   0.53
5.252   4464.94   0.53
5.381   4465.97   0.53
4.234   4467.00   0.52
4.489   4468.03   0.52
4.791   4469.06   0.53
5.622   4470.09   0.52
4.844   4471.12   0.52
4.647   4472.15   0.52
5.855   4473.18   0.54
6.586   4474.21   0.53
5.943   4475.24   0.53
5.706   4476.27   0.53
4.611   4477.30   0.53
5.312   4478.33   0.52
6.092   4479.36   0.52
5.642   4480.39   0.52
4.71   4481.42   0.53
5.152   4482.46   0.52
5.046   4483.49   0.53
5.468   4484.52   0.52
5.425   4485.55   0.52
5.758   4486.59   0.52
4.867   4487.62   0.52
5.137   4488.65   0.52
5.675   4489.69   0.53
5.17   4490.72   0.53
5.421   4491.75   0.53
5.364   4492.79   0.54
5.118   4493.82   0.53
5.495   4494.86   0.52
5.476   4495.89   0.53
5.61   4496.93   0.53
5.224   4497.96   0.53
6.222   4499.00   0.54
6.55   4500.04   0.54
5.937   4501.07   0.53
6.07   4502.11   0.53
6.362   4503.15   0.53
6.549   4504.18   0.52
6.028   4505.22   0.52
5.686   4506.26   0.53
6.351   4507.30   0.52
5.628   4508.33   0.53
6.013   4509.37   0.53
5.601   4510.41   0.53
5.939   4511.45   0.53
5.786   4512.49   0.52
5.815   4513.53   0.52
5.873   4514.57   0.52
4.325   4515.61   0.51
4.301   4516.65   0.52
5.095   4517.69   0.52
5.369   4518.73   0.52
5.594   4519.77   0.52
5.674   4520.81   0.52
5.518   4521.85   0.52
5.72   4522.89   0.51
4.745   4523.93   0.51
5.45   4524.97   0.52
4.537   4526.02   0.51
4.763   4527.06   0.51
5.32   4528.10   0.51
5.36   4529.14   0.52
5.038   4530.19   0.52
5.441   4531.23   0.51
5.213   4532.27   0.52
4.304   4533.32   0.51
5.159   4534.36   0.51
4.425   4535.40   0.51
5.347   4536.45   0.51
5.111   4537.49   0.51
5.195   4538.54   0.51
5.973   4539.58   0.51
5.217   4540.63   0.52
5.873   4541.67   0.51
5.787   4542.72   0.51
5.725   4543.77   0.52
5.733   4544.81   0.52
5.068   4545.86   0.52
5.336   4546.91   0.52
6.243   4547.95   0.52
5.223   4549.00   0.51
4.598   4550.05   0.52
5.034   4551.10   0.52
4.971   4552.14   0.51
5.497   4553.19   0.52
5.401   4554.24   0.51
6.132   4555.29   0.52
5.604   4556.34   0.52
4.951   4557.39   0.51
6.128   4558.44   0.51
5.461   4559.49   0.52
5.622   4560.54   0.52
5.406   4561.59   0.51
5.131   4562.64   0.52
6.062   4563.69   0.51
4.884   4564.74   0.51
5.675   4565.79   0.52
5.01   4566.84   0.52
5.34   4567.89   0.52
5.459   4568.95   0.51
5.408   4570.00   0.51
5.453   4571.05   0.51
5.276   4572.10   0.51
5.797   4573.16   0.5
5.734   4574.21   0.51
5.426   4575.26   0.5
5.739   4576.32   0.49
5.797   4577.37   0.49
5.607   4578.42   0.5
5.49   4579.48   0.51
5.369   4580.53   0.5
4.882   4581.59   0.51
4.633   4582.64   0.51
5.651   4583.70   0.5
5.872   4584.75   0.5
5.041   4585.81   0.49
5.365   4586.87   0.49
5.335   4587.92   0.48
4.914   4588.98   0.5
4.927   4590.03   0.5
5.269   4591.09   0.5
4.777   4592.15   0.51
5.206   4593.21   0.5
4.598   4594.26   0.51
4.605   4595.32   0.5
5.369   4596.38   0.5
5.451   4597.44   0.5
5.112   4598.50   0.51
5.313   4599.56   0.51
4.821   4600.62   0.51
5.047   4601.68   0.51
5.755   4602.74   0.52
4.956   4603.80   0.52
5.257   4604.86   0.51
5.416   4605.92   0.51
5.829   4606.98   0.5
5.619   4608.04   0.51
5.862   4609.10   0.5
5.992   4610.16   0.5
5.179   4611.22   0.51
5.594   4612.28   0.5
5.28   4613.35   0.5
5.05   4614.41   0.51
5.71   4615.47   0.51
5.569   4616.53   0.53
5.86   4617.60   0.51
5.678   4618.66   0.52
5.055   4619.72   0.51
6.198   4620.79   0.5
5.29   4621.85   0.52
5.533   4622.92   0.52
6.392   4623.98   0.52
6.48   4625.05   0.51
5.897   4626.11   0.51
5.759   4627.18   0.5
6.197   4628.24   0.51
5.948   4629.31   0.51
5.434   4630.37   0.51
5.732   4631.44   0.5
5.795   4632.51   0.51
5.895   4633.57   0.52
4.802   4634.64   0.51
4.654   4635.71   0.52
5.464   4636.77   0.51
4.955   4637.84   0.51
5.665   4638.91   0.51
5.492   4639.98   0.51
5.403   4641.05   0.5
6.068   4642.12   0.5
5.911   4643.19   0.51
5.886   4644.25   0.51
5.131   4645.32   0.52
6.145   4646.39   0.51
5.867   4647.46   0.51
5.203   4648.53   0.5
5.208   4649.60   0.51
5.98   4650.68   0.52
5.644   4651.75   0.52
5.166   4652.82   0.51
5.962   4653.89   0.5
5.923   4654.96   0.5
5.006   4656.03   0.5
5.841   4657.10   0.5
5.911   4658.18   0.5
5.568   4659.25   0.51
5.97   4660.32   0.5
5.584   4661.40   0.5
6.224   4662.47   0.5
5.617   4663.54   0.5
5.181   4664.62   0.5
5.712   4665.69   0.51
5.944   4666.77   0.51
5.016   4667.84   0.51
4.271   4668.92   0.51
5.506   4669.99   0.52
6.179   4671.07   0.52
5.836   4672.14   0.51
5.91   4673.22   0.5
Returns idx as 1.45 angstrom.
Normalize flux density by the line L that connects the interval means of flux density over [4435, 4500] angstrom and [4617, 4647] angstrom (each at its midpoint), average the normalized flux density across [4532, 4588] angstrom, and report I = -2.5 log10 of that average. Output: 0.020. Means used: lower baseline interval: 5.27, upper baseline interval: 5.67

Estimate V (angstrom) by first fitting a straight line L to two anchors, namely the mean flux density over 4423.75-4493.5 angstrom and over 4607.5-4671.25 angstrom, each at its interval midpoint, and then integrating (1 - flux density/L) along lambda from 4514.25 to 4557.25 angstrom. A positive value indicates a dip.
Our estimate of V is 1.0 angstrom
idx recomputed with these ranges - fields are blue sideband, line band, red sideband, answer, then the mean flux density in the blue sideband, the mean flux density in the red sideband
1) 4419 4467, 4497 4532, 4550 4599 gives -2.1 angstrom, 5.15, 5.34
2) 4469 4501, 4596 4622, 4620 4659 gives 0.8 angstrom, 5.45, 5.66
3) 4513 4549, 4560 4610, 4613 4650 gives 1.2 angstrom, 5.28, 5.62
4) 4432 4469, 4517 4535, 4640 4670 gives 0.5 angstrom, 5.17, 5.6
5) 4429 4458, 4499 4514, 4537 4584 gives -2.0 angstrom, 5.2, 5.45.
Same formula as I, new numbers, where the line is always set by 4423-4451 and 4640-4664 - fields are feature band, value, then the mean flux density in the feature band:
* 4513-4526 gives 0.038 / 5.26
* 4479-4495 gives 0.011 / 5.33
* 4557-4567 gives 0.013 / 5.46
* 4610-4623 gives 0.020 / 5.52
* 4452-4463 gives 0.076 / 4.97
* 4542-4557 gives 0.010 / 5.45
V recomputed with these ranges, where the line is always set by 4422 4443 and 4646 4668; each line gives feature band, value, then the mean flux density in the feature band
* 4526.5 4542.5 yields 0.8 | 5.19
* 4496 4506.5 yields -1.2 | 6.01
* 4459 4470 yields 0.6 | 5.06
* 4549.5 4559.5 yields 0.2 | 5.37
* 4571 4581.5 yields 0.0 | 5.54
